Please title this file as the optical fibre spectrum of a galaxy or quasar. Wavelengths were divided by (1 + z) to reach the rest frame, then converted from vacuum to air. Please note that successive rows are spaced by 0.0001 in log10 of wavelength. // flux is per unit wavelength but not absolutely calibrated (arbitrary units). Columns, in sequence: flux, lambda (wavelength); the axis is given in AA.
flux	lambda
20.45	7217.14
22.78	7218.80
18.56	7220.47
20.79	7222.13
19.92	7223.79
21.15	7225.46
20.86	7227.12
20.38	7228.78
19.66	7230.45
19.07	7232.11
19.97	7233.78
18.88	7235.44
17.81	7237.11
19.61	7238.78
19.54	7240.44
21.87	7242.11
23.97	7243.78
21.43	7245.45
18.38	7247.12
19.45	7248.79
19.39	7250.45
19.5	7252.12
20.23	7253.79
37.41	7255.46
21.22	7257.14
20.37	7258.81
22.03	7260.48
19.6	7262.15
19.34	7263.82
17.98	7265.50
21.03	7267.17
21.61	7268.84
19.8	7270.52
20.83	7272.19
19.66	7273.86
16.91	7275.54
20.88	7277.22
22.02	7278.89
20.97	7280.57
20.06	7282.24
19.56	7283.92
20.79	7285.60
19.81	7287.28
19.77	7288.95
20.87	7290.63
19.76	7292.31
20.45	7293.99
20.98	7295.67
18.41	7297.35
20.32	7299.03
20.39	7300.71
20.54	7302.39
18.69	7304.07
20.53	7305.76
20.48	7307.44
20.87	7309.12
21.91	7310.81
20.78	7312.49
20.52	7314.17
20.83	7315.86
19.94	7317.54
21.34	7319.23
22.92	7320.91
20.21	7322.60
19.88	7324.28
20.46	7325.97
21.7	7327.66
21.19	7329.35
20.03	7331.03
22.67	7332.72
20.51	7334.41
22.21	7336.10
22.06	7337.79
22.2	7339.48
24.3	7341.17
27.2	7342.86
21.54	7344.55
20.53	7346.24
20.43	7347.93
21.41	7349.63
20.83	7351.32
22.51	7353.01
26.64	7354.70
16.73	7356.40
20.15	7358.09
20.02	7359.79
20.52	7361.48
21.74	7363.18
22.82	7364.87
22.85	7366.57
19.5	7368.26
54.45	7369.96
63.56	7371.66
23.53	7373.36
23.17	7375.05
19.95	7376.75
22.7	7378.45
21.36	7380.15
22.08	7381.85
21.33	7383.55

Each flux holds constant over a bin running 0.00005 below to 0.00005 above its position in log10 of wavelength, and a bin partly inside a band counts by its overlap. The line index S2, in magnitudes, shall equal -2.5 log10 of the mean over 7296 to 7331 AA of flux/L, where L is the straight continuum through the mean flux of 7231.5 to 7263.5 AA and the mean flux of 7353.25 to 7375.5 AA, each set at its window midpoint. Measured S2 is 0.19 mag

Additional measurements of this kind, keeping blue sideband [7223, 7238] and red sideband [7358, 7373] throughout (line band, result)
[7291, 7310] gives 0.23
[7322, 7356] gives 0.26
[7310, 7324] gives 0.24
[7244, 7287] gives 0.07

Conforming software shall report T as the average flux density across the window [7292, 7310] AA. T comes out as 20.1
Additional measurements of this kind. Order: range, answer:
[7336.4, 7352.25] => 22.3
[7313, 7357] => 21.6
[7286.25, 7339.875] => 20.7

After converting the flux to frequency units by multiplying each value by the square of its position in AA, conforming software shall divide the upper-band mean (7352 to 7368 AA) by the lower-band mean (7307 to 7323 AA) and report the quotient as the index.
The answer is 1.03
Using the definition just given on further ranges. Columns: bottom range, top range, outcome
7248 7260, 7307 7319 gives 0.94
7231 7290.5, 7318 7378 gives 1.18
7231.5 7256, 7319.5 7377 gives 1.17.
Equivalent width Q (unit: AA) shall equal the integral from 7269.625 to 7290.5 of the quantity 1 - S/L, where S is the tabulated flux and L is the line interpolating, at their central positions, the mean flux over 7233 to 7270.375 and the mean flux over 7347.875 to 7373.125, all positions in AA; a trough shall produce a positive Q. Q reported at 2.08 AA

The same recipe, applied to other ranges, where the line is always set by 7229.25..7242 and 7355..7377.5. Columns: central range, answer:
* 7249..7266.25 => -0.8 AA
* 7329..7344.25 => 1.6 AA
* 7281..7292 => 1.1 AA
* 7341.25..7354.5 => 1.7 AA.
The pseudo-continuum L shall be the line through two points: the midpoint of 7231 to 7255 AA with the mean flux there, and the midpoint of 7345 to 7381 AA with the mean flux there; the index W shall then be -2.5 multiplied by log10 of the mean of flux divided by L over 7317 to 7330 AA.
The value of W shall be 0.12 mag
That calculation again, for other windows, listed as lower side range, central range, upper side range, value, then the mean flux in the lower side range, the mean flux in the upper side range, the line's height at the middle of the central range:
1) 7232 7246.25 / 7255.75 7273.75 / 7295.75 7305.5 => -0.04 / 20.3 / 19.8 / 20.1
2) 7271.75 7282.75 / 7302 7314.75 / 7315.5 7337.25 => 0.01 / 20.2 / 21.1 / 20.8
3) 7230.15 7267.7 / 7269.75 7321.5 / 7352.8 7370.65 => 0.09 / 20.8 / 24.2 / 22.2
